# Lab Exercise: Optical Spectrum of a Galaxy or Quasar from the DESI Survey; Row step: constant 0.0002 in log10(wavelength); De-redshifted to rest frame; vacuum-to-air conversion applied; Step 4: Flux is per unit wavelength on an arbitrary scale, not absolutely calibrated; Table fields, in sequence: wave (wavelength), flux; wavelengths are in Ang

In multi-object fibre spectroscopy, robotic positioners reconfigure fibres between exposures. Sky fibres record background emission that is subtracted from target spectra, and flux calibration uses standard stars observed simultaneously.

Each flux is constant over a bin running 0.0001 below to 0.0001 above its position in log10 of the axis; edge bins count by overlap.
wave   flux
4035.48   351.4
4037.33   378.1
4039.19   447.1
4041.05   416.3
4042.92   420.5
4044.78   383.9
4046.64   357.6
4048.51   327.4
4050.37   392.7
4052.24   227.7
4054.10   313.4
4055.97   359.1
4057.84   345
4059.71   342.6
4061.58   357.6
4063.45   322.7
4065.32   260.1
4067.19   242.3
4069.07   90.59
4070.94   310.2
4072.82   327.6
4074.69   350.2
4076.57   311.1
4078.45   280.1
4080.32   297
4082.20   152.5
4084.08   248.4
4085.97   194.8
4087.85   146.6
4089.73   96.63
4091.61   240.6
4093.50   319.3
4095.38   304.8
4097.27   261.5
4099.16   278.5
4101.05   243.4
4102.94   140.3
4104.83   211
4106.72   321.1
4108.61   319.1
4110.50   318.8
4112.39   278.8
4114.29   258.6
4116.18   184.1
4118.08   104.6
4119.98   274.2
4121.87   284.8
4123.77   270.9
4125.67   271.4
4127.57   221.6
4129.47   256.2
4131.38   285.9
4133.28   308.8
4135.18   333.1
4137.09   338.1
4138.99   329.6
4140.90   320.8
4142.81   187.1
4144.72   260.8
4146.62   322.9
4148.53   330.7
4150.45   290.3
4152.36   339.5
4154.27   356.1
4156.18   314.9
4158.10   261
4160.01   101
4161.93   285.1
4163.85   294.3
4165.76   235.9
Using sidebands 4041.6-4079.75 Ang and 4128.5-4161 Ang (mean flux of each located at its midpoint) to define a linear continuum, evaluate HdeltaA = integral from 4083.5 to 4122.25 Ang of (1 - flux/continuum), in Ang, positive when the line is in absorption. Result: 8.2 Ang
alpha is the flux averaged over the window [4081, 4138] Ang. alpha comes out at 249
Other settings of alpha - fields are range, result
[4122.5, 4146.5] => 283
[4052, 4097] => 269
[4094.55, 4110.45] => 263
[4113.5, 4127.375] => 235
